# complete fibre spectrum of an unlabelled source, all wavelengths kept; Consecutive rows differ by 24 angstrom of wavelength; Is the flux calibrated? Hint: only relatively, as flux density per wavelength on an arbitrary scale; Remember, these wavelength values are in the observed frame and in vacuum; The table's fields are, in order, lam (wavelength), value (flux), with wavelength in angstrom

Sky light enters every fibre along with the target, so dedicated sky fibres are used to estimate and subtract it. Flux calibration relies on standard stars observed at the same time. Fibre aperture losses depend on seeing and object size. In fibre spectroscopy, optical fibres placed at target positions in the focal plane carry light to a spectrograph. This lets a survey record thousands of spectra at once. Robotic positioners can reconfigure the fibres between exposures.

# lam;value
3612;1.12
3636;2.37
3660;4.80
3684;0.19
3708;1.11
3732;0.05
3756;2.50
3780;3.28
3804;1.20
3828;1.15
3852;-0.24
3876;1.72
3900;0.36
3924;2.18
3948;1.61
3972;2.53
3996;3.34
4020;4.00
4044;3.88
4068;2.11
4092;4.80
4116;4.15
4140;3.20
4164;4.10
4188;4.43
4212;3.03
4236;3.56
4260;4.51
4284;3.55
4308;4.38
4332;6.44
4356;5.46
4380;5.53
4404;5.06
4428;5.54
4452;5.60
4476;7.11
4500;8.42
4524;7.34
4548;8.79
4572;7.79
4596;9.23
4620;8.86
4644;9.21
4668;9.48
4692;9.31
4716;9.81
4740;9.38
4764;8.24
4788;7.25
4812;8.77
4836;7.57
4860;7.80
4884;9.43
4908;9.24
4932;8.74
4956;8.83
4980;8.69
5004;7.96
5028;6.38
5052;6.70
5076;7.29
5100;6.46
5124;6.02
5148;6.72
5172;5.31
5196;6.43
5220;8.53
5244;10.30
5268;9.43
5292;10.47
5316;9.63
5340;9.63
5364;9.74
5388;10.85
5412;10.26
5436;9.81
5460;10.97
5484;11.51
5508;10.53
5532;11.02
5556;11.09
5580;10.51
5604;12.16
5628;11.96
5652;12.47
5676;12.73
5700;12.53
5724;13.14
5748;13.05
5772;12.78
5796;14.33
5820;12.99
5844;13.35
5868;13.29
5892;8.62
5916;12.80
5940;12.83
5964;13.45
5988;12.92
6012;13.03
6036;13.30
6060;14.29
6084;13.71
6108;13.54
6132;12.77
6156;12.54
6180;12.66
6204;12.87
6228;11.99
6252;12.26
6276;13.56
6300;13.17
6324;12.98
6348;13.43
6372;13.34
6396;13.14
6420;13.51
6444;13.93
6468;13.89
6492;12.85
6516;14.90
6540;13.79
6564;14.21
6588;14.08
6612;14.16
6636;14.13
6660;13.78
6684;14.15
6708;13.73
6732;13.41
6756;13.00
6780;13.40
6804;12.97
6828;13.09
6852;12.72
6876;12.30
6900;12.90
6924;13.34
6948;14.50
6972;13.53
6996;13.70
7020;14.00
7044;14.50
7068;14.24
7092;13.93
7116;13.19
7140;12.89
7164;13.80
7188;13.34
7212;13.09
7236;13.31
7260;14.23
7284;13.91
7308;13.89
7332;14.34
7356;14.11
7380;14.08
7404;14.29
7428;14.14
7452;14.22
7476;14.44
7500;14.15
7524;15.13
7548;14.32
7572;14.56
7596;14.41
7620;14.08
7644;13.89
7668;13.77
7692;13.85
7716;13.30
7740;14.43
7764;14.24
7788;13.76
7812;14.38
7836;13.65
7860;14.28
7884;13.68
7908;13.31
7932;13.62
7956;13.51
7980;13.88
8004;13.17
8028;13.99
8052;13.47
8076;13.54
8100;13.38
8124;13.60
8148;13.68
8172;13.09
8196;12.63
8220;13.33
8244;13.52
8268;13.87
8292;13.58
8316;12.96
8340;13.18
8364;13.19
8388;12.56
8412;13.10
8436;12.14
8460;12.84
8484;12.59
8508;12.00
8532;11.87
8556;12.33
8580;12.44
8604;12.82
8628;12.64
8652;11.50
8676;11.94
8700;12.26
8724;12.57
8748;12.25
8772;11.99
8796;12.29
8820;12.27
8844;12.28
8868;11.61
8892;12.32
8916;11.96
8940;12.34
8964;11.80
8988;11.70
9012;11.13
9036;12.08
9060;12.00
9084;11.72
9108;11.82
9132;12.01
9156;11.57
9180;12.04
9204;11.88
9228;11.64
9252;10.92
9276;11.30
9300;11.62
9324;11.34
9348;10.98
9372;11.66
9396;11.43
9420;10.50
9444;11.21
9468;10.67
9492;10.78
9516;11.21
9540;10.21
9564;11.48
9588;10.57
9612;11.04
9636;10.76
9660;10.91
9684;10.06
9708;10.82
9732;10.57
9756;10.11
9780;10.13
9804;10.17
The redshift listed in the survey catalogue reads 0.000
